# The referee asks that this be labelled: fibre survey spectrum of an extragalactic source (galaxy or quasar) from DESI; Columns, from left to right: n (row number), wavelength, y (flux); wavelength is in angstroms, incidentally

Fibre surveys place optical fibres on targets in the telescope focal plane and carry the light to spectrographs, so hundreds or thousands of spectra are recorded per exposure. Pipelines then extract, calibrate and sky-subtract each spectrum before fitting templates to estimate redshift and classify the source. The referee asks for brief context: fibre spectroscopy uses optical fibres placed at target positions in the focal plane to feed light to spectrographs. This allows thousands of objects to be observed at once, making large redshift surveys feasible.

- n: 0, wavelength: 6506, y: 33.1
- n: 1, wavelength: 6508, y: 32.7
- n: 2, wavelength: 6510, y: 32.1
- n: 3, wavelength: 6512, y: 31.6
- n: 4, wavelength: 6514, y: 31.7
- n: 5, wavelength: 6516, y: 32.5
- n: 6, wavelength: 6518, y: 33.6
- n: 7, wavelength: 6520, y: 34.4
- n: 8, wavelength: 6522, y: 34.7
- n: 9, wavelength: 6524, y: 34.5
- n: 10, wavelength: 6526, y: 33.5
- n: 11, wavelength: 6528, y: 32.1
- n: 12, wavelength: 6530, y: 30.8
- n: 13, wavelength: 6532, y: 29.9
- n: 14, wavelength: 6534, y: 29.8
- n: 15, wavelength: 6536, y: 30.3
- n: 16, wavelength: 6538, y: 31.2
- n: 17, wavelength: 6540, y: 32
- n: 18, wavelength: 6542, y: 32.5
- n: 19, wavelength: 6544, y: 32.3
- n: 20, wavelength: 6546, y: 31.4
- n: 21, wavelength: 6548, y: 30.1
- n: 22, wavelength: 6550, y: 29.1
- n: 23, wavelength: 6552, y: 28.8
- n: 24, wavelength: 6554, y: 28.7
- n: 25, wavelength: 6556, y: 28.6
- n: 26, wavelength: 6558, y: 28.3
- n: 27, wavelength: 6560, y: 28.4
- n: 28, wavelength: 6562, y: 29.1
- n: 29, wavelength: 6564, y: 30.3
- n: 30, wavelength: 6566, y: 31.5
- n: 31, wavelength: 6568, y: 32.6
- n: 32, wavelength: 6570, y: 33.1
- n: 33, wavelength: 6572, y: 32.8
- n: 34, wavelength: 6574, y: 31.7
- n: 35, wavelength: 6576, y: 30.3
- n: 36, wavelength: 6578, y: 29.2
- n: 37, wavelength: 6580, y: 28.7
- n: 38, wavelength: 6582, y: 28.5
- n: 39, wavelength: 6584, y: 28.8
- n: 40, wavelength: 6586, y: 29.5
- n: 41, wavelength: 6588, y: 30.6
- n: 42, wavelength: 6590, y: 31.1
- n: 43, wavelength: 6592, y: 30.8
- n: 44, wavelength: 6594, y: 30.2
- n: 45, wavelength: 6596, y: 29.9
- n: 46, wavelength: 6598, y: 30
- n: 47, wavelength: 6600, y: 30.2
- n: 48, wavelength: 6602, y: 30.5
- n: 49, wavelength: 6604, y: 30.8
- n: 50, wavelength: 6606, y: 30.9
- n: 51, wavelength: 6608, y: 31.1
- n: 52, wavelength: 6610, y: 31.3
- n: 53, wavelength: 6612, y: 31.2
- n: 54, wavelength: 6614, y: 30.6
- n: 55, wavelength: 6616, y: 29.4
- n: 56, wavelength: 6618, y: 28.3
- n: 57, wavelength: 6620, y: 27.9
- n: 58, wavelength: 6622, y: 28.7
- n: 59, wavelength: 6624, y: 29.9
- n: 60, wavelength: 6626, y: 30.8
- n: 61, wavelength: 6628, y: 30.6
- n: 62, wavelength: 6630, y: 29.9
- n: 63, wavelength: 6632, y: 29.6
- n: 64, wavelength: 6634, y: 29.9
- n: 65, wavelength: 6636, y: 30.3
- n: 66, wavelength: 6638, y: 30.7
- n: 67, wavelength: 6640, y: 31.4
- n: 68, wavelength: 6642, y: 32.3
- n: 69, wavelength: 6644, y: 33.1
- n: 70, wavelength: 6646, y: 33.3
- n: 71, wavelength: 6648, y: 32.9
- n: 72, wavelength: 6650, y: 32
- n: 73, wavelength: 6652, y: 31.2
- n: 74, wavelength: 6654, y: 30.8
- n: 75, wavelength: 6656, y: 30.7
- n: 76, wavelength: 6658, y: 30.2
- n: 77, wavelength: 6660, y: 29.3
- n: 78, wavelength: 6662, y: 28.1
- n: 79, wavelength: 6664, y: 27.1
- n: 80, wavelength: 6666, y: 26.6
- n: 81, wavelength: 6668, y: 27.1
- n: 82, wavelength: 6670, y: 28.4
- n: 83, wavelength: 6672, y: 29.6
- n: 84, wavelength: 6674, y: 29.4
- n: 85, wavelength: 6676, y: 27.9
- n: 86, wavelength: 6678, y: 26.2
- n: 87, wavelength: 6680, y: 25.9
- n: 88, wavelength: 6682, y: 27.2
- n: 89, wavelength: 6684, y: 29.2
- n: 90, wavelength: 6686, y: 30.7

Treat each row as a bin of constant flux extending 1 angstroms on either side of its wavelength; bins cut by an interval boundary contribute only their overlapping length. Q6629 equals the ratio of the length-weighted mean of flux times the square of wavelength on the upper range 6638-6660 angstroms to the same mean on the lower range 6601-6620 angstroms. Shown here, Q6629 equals 1.1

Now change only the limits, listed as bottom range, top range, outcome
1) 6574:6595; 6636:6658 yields 1.08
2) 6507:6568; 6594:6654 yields 1.01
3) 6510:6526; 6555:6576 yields 0.94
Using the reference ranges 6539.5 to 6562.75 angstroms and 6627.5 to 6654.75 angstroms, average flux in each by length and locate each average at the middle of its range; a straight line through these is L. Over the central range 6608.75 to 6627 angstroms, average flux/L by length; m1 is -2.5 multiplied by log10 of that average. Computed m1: 0.04 mag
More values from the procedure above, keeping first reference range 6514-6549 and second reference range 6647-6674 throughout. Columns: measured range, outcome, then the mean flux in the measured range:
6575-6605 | 0.04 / 29.9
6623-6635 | 0.00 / 30.1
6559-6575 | 0.01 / 31.2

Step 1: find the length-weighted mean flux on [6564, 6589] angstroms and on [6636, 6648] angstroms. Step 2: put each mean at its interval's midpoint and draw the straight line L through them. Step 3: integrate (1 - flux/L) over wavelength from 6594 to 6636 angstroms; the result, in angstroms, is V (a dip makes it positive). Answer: 1.83 angstroms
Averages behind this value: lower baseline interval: 30.6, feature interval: 30.1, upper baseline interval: 32.1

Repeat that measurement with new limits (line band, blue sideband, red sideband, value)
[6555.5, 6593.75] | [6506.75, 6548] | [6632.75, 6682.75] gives 1.24 angstroms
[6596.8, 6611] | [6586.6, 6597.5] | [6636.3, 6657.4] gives 0.03 angstroms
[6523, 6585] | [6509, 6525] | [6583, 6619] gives 2.48 angstroms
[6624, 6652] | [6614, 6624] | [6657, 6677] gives -2.48 angstroms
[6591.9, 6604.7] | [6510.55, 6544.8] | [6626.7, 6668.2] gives 0.35 angstroms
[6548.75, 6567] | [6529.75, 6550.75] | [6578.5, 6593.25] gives 0.73 angstroms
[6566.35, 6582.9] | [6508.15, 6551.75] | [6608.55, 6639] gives 0.03 angstroms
